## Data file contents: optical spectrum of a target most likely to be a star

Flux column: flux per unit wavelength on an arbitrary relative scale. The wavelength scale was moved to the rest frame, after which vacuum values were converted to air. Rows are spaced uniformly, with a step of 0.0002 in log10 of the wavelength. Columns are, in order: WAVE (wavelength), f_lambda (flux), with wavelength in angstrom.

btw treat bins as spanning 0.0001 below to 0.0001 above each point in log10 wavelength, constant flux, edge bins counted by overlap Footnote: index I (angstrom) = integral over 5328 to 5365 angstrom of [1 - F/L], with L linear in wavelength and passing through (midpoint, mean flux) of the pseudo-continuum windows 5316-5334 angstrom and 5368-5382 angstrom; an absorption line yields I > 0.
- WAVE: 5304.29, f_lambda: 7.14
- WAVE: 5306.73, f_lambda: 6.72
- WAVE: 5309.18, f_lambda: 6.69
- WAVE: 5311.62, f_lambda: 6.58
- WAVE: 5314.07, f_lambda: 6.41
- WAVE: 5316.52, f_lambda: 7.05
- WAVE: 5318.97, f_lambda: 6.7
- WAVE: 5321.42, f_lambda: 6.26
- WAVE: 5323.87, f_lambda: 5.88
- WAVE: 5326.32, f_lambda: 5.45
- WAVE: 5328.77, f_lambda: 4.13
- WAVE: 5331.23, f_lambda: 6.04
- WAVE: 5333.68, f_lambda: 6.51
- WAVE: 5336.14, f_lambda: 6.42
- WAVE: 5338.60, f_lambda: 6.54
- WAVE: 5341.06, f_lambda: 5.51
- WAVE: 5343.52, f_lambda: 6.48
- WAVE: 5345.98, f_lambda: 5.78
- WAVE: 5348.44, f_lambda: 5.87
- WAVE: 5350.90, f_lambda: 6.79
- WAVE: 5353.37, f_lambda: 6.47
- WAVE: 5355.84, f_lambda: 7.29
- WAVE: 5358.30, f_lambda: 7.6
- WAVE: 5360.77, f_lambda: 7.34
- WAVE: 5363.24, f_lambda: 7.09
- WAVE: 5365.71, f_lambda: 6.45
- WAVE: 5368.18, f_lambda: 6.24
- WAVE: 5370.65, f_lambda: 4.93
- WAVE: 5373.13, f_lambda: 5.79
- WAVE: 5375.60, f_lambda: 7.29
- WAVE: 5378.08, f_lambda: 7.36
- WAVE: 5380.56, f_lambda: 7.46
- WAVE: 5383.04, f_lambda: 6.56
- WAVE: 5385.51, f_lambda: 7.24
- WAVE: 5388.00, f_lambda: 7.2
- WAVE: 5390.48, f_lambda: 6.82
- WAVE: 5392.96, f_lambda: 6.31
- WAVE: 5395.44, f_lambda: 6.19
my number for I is -1.3 angstrom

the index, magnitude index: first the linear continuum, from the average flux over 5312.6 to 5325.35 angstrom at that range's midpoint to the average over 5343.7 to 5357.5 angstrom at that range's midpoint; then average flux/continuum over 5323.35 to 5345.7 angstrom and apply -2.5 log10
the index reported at 0.10 mag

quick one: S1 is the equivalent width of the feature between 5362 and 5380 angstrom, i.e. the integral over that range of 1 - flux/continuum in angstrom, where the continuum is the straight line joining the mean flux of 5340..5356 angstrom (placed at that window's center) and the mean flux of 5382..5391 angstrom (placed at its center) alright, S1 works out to 0.5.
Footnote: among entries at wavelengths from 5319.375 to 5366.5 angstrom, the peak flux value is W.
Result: 7.6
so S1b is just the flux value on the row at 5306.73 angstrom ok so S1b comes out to 6.72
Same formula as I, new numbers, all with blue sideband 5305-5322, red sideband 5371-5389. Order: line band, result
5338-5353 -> 1.33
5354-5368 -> -0.49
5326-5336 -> 1.61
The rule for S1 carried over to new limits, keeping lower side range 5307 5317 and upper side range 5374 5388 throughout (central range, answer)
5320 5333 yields 2.2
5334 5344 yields 0.9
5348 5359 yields 0.2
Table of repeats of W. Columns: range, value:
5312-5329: 7.05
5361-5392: 7.46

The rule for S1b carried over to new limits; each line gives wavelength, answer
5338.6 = 6.54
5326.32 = 5.45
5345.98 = 5.78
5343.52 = 6.48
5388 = 7.2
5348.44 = 5.87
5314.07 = 6.41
